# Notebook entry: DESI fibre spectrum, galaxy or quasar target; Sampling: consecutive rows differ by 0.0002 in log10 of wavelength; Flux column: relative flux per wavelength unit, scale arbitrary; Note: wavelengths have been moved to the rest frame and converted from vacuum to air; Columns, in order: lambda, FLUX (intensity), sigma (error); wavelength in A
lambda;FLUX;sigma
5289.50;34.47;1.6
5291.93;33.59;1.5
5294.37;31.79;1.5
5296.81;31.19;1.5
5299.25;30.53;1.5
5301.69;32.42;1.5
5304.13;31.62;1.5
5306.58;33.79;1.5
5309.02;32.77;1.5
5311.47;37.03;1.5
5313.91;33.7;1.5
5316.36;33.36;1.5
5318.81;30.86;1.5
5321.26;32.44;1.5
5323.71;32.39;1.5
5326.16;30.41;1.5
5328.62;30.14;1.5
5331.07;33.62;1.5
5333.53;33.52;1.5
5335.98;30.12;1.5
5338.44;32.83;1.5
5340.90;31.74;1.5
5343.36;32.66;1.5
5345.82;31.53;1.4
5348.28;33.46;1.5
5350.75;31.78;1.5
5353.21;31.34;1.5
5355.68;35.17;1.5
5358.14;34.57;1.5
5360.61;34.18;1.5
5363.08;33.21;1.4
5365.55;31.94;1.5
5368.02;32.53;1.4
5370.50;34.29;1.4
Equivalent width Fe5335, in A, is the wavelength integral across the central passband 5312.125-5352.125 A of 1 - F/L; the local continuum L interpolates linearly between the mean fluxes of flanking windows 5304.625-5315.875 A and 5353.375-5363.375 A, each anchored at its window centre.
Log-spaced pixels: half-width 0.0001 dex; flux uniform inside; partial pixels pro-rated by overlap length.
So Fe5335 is 2.2 A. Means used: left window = 34.1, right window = 34.1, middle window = 32.2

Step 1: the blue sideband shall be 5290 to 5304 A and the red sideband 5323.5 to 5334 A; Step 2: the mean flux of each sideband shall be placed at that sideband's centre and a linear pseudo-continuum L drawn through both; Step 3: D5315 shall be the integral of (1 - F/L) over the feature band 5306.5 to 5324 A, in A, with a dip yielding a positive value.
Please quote -0.8 A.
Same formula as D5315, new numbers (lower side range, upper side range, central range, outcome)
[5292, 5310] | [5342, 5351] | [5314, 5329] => 0.2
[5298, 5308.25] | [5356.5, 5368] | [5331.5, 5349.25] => 0.4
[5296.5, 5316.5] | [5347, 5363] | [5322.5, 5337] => 0.6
